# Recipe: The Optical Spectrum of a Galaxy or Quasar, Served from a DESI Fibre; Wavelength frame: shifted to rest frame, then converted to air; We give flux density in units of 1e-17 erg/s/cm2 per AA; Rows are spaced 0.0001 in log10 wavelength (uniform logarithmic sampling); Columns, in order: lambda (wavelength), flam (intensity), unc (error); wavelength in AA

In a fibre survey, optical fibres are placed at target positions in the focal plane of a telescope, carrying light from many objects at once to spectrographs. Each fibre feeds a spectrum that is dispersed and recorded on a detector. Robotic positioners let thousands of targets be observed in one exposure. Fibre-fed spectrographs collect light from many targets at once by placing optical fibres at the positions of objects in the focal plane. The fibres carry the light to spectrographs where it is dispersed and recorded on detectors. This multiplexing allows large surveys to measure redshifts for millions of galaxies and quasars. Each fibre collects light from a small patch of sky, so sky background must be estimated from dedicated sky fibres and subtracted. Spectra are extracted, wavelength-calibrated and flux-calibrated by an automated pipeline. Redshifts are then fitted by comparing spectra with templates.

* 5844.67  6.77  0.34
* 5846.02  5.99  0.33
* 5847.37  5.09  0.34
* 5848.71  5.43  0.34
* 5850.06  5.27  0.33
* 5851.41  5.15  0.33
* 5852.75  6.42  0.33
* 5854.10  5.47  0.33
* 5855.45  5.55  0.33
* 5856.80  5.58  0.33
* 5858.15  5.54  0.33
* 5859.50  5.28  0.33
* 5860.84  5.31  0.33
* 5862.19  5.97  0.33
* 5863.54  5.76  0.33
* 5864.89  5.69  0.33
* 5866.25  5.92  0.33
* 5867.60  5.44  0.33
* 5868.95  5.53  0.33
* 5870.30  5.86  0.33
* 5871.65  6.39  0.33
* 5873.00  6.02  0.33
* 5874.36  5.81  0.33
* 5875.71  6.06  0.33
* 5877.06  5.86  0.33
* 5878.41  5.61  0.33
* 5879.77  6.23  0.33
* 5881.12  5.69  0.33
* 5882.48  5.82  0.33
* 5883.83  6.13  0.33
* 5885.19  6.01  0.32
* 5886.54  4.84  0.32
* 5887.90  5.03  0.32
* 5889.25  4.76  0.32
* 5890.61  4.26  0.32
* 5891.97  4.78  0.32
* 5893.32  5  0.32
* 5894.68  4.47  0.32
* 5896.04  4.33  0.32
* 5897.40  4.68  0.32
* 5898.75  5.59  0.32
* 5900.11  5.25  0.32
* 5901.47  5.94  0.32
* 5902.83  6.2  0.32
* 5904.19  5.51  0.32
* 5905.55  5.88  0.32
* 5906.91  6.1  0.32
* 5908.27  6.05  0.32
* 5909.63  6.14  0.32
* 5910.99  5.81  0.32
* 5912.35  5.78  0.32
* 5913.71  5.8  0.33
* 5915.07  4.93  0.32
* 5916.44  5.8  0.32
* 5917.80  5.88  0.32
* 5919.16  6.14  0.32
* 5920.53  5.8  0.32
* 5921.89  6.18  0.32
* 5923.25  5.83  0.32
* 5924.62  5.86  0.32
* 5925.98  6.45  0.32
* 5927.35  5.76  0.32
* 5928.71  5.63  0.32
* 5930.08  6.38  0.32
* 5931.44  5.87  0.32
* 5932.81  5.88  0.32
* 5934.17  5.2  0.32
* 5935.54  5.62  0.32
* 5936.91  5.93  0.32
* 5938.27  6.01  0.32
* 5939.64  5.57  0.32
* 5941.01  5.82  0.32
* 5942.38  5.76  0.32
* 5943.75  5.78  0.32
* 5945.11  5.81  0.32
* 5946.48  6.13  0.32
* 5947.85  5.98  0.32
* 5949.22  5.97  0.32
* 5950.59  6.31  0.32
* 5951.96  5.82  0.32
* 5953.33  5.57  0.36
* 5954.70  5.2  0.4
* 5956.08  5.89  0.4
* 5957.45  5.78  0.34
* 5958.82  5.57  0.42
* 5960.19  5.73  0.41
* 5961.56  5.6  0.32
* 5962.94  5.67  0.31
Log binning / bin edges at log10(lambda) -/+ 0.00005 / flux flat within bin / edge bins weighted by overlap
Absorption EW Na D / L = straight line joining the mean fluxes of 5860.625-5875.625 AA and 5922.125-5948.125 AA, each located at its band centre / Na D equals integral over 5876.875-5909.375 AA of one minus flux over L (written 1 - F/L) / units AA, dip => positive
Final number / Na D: 2.3 AA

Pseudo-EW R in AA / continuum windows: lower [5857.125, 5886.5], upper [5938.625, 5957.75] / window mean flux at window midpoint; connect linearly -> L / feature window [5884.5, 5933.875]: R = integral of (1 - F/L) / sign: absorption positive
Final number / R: 1.95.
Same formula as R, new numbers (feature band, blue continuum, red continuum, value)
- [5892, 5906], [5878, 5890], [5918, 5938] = 1.0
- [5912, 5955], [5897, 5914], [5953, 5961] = -1.1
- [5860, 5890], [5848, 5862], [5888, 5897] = -4.0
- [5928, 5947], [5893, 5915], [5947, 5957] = -0.3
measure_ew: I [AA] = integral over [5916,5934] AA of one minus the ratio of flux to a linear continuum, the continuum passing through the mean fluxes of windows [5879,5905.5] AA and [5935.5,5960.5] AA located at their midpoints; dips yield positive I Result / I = -1.1 AA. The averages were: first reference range 5.3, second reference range 5.81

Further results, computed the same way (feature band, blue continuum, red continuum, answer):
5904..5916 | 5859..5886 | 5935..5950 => 0.1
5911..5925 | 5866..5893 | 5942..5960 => -0.2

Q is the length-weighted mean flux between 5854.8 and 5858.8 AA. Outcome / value 5.55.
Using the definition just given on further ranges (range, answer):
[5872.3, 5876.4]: 5.97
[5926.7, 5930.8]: 5.93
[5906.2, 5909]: 6.08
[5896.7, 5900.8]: 5.17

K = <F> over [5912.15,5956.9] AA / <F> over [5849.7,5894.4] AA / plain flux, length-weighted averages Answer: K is 1.0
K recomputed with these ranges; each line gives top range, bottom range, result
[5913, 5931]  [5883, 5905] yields 1.13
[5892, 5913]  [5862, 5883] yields 0.94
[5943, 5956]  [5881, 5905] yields 1.12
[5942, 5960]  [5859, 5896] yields 1.05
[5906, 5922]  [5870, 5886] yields 0.98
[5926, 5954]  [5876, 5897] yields 1.11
